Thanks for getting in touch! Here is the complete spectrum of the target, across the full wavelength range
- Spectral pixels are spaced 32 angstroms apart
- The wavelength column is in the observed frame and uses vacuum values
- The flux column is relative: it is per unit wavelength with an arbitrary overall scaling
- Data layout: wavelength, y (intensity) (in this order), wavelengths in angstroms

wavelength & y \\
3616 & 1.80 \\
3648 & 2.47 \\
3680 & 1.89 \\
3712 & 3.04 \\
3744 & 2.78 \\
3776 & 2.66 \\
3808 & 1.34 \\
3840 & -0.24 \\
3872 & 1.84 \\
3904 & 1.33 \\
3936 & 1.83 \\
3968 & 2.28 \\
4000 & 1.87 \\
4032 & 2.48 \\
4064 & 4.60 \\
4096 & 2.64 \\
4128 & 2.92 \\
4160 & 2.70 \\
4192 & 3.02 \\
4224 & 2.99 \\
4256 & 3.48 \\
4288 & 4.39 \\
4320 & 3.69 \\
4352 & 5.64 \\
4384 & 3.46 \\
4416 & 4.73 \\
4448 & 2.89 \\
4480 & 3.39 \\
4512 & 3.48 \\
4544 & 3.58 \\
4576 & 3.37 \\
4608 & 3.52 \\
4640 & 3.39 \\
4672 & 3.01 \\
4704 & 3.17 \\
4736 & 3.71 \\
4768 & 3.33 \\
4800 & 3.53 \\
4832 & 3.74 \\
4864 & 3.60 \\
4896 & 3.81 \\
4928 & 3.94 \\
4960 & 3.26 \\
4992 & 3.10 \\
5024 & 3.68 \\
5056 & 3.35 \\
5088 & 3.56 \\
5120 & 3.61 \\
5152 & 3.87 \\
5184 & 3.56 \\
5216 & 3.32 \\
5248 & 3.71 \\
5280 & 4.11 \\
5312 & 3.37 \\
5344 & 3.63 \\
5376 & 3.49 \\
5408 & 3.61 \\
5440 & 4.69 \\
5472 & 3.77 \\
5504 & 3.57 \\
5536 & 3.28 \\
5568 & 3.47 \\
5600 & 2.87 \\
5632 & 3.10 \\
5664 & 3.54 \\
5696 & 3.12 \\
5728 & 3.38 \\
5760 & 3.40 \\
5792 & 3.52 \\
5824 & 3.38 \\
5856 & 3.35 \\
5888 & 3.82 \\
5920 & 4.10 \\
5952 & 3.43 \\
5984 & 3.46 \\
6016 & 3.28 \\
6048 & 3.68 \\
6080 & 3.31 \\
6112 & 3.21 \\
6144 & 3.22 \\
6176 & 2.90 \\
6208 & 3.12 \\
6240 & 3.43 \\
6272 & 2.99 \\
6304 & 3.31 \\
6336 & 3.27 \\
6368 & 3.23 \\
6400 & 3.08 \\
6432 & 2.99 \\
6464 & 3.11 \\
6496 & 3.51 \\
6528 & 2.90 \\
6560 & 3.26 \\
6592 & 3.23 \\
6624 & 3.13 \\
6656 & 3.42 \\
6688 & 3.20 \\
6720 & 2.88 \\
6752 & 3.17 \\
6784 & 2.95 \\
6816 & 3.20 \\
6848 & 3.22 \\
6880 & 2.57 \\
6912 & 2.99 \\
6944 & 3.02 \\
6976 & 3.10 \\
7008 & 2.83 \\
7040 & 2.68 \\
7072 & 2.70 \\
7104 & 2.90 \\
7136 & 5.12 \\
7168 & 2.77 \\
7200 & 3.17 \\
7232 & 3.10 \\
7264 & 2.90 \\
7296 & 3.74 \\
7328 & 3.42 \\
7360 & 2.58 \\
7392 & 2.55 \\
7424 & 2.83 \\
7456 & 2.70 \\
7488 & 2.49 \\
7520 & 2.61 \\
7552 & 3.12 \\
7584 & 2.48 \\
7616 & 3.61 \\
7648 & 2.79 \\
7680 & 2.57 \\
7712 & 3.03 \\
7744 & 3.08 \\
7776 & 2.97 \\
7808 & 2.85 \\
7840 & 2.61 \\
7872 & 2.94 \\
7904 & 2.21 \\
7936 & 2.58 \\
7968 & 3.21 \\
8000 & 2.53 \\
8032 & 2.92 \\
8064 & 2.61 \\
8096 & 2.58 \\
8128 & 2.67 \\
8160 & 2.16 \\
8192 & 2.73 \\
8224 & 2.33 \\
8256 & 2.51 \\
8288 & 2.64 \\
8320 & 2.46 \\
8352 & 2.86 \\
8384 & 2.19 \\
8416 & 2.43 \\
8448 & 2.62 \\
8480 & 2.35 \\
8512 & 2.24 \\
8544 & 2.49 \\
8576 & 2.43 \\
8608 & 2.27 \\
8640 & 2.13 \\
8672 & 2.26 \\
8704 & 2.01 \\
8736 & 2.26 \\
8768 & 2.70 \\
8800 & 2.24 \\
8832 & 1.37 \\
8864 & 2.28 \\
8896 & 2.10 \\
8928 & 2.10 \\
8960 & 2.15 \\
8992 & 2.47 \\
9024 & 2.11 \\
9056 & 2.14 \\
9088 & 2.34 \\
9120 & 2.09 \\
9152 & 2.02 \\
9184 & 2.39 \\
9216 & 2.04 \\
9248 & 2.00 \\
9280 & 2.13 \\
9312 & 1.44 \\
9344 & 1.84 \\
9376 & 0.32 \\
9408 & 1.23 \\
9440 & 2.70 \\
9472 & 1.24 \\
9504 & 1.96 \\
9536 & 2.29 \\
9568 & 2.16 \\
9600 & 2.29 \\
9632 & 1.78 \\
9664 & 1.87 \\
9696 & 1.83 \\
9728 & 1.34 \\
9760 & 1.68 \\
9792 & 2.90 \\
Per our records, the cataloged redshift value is 0.088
